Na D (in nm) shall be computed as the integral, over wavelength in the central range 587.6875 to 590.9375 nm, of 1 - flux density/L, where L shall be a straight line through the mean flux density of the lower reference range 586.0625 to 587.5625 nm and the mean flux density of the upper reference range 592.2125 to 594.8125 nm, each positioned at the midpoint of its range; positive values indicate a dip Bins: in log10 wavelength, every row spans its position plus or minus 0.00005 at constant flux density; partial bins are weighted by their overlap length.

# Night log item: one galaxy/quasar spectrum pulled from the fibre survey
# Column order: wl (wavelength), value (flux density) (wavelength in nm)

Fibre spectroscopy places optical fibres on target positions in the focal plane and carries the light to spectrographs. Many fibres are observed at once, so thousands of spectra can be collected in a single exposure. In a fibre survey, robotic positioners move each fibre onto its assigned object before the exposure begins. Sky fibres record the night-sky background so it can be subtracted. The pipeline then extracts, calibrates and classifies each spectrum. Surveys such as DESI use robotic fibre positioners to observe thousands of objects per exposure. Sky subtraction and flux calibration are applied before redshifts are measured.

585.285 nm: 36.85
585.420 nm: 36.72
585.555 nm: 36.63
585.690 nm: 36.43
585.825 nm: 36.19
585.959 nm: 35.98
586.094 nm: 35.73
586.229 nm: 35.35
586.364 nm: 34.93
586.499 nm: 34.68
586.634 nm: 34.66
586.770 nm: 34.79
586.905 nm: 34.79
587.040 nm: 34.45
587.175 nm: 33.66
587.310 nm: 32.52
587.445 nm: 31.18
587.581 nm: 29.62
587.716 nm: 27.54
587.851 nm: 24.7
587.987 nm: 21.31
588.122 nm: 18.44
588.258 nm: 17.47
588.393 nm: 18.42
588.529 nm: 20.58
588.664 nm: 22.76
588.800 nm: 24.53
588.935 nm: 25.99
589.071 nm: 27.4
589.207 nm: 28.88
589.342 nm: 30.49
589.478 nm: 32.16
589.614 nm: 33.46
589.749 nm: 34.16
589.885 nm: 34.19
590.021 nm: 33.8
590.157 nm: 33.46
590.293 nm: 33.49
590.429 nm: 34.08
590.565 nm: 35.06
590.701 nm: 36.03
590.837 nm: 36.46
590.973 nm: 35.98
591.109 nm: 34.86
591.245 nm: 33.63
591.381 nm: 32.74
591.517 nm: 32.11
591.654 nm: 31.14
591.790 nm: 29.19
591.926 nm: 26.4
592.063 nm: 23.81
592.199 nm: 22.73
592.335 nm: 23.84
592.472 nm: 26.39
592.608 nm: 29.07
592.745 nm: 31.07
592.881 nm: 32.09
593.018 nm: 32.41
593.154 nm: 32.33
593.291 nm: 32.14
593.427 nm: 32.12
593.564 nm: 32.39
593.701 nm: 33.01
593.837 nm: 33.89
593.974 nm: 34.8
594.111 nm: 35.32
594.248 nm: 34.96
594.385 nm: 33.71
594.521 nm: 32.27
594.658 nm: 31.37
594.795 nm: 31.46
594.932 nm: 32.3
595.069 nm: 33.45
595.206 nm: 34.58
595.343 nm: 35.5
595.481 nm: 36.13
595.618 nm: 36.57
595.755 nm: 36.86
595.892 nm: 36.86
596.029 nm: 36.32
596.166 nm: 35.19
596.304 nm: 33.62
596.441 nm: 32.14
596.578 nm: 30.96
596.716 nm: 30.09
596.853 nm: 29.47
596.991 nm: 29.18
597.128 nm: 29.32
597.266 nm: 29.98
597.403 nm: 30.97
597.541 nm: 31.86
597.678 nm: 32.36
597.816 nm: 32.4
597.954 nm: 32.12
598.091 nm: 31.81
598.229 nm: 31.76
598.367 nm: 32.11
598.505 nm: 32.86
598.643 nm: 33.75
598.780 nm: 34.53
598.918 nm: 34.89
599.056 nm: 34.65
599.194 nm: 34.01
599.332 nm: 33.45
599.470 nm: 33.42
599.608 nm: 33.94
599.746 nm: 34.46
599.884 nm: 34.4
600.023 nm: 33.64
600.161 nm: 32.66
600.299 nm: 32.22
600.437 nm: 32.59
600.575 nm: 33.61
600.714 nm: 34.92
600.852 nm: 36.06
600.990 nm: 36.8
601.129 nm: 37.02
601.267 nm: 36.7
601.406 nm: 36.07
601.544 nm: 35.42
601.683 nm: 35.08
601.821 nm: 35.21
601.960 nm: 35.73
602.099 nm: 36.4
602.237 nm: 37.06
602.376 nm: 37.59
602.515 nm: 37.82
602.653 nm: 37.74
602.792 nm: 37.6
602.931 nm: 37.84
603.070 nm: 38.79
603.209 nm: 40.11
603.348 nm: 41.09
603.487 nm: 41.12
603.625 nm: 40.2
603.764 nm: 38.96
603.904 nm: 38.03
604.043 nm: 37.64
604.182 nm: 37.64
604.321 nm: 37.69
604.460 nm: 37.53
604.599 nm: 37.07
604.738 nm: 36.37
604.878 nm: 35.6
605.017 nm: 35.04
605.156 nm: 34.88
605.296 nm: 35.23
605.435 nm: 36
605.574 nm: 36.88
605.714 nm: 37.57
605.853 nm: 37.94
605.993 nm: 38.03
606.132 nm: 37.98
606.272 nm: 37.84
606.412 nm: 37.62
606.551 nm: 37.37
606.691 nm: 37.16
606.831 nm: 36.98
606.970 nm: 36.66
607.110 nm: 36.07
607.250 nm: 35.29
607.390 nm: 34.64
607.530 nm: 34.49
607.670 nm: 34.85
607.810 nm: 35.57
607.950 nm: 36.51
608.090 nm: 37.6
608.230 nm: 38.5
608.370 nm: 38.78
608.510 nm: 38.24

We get 0.44 nm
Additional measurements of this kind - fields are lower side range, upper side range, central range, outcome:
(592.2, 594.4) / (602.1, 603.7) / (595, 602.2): 0.340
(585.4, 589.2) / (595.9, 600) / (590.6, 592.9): 0.038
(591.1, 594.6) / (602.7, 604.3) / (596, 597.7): 0.123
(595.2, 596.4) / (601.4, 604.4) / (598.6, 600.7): 0.175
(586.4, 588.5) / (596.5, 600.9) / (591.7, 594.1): 0.040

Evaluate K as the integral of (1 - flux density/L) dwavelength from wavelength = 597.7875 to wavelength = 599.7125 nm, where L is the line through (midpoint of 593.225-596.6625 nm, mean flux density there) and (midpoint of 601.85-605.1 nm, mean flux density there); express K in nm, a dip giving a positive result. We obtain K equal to 0.13 nm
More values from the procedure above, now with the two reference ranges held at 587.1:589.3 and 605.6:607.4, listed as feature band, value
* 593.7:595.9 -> -0.35 nm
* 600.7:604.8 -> -0.33 nm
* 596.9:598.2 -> 0.01 nm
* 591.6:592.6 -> 0.06 nm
